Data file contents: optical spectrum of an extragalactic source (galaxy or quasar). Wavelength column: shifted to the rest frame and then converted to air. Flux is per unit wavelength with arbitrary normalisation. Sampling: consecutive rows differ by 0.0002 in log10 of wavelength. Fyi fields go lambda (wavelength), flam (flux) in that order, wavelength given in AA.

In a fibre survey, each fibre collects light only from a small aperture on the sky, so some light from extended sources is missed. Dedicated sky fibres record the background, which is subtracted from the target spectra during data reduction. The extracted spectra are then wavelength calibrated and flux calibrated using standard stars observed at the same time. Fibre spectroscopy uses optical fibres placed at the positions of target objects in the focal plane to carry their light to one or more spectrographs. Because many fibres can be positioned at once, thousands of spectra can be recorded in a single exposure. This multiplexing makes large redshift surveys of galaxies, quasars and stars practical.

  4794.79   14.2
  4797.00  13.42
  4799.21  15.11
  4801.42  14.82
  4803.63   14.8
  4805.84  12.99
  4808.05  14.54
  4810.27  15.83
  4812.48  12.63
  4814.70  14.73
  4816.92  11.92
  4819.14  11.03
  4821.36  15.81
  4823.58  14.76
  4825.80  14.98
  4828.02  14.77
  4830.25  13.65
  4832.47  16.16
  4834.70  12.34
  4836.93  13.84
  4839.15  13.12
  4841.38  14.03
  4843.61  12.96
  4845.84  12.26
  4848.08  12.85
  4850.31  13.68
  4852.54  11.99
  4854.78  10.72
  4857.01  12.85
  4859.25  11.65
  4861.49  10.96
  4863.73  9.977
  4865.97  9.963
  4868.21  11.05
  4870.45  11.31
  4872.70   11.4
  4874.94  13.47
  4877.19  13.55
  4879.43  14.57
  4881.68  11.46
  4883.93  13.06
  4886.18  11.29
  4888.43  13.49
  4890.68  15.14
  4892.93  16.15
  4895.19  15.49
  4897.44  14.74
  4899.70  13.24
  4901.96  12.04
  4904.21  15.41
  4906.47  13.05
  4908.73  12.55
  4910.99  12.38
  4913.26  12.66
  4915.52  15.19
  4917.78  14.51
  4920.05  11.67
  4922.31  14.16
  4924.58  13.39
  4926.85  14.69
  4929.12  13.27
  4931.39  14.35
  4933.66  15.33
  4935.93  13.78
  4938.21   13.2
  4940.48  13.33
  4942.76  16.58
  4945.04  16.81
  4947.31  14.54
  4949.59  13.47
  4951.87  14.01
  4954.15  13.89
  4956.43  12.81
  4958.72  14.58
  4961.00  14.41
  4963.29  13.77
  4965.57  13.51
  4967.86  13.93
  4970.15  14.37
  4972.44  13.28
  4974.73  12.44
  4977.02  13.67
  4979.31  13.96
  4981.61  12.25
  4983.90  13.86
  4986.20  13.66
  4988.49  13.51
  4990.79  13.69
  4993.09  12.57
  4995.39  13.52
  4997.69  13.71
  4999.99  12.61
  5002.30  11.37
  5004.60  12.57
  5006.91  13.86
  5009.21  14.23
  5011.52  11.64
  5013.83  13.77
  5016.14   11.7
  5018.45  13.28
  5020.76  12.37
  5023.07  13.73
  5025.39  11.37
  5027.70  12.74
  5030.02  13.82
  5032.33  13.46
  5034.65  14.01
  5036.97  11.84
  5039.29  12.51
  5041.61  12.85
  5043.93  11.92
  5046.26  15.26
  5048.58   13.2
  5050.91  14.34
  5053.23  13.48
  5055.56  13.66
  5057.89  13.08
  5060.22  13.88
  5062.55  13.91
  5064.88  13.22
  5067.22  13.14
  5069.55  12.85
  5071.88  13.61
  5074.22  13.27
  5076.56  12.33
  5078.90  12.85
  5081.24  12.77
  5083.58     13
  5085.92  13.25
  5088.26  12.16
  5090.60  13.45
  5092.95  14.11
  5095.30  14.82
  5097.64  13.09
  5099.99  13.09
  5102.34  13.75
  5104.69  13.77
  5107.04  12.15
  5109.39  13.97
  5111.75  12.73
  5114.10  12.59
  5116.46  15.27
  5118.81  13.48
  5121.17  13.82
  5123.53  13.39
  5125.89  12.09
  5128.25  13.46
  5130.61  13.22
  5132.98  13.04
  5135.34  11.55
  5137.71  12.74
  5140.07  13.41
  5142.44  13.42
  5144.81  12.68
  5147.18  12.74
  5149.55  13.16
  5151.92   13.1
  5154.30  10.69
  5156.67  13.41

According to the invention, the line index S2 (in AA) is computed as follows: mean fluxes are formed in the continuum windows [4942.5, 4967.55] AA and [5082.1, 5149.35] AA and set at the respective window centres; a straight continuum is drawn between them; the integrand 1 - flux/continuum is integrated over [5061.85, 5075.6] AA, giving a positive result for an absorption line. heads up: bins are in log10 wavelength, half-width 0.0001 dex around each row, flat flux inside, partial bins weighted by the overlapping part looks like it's 0.2 AA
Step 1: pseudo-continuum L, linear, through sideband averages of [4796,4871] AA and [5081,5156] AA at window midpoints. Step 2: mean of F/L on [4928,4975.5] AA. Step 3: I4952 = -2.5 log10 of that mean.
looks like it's -0.07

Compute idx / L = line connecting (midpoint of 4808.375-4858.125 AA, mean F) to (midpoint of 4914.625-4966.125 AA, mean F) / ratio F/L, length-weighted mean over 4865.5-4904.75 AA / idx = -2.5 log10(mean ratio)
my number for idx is 0.05 mag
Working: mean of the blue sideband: 13.5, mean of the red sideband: 14.1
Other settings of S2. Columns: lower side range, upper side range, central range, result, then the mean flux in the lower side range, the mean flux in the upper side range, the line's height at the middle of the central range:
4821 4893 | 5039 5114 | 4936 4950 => -1.7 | 12.9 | 13.3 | 13.1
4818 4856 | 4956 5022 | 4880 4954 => -2.9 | 13.5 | 13.3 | 13.4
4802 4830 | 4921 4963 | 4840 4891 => 6.6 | 14.1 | 14.2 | 14.1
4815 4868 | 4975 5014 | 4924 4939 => -1.1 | 12.9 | 13.2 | 13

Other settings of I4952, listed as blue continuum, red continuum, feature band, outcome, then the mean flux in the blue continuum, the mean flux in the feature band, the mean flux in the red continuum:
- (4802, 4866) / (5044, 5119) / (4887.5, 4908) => -0.079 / 13.2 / 14.3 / 13.4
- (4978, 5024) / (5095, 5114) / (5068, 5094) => 0.017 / 13.1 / 13.1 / 13.3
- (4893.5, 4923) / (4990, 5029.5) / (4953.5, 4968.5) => -0.047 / 13.7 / 13.8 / 12.9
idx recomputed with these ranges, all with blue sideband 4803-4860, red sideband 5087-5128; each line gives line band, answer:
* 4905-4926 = 0.01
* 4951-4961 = -0.03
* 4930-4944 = -0.07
